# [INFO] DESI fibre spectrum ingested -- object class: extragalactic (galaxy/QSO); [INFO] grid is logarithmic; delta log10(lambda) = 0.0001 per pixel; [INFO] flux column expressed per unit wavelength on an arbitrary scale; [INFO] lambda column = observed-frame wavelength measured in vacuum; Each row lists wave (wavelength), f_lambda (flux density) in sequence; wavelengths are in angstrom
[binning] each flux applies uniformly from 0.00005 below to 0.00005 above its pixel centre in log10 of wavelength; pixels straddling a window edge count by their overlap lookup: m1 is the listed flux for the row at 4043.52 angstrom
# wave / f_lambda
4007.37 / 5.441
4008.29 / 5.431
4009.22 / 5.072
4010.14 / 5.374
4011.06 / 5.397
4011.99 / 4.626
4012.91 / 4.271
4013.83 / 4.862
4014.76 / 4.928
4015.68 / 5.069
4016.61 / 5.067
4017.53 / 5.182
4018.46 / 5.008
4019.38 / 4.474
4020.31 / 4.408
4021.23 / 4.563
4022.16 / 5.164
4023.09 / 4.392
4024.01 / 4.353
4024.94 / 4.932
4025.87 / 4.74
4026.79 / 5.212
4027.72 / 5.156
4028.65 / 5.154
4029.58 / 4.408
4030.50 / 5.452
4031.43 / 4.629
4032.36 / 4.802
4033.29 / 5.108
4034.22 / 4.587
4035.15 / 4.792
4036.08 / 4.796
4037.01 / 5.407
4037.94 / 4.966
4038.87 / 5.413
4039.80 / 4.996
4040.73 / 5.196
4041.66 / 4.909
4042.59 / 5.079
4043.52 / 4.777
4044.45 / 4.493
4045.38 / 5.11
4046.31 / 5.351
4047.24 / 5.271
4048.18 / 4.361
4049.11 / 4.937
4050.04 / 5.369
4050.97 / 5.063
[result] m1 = 4.777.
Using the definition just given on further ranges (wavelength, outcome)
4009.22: 5.072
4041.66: 4.909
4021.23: 4.563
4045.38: 5.11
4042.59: 5.079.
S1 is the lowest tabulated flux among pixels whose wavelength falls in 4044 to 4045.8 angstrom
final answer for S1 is 4.493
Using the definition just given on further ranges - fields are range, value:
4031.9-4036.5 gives 4.587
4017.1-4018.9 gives 5.008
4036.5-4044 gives 4.777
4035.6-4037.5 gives 4.796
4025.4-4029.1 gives 4.74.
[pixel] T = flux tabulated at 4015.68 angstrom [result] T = 5.069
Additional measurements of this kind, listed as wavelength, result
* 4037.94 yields 4.966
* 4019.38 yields 4.474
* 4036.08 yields 4.796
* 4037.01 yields 5.407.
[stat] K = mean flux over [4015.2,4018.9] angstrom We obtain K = 5.08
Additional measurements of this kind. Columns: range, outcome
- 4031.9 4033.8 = 4.94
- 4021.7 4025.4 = 4.71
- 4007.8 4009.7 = 5.25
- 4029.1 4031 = 4.94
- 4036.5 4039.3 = 5.25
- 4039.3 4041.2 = 5.1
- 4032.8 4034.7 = 4.84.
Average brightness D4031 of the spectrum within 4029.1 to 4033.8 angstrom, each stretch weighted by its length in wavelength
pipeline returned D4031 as 4.88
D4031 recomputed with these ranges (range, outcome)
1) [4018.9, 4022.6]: 4.65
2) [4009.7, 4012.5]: 5.12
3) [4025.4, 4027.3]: 4.98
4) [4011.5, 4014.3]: 4.59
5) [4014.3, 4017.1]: 5.03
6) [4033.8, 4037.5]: 4.9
